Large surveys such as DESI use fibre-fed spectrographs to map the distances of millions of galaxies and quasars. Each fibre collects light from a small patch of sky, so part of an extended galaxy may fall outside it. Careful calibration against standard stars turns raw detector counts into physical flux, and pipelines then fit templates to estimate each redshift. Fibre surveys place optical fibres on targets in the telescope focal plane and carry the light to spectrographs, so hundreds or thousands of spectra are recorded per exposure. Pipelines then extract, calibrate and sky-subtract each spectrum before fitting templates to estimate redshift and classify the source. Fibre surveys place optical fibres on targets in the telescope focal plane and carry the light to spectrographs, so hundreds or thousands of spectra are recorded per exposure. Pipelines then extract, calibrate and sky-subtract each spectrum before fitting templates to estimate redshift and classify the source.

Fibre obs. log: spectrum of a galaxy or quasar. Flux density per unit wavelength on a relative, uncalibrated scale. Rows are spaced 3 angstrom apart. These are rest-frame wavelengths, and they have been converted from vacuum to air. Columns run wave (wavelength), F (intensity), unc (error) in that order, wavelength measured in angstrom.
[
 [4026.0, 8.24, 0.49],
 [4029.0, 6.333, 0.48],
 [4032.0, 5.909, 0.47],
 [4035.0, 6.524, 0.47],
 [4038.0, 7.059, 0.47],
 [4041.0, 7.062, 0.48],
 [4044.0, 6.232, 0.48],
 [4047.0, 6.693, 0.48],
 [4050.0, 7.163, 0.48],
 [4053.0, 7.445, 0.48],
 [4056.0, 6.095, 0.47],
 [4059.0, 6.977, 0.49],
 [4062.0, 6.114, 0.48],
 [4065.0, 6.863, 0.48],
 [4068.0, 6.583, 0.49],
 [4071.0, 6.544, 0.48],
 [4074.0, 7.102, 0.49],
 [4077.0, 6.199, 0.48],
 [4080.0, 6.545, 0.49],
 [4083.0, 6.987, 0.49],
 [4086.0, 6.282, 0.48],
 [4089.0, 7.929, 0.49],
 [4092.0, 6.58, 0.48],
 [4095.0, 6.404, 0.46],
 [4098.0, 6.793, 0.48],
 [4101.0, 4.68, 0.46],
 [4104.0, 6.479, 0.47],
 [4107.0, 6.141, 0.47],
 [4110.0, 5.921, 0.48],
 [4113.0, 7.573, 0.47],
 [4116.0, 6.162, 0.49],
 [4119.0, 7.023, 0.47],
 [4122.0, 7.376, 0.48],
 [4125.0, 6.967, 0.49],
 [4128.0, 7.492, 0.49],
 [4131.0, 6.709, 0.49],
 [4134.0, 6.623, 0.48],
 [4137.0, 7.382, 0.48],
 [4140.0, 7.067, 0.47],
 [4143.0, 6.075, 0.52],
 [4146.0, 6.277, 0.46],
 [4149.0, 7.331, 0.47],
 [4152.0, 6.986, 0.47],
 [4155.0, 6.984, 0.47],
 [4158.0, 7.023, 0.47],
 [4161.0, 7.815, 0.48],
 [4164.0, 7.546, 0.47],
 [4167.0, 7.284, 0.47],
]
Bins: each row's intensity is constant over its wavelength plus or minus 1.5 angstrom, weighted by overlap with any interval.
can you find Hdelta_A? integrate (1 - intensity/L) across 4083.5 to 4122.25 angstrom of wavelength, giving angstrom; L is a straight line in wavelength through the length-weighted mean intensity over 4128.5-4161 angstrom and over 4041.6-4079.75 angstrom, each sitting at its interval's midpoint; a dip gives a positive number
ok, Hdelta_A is 1.4 angstrom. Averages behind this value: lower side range 6.67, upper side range 6.91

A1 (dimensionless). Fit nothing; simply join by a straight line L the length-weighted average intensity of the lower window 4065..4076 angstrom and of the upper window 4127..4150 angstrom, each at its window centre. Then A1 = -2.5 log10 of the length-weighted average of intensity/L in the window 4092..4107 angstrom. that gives 0.11 mag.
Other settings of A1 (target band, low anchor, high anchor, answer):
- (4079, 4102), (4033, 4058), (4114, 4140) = 0.05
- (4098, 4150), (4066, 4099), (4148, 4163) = 0.06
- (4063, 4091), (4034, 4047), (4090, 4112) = -0.06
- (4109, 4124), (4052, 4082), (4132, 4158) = -0.01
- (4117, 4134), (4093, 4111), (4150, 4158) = -0.09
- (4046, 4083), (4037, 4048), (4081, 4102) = -0.01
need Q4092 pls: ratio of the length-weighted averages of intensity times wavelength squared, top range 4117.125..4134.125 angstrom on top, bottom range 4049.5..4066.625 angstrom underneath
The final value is 1.08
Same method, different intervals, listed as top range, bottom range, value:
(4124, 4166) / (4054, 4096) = 1.09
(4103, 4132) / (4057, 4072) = 1.06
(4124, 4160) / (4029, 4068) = 1.09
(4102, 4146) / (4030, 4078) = 1.05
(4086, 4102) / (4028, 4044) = 1.02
